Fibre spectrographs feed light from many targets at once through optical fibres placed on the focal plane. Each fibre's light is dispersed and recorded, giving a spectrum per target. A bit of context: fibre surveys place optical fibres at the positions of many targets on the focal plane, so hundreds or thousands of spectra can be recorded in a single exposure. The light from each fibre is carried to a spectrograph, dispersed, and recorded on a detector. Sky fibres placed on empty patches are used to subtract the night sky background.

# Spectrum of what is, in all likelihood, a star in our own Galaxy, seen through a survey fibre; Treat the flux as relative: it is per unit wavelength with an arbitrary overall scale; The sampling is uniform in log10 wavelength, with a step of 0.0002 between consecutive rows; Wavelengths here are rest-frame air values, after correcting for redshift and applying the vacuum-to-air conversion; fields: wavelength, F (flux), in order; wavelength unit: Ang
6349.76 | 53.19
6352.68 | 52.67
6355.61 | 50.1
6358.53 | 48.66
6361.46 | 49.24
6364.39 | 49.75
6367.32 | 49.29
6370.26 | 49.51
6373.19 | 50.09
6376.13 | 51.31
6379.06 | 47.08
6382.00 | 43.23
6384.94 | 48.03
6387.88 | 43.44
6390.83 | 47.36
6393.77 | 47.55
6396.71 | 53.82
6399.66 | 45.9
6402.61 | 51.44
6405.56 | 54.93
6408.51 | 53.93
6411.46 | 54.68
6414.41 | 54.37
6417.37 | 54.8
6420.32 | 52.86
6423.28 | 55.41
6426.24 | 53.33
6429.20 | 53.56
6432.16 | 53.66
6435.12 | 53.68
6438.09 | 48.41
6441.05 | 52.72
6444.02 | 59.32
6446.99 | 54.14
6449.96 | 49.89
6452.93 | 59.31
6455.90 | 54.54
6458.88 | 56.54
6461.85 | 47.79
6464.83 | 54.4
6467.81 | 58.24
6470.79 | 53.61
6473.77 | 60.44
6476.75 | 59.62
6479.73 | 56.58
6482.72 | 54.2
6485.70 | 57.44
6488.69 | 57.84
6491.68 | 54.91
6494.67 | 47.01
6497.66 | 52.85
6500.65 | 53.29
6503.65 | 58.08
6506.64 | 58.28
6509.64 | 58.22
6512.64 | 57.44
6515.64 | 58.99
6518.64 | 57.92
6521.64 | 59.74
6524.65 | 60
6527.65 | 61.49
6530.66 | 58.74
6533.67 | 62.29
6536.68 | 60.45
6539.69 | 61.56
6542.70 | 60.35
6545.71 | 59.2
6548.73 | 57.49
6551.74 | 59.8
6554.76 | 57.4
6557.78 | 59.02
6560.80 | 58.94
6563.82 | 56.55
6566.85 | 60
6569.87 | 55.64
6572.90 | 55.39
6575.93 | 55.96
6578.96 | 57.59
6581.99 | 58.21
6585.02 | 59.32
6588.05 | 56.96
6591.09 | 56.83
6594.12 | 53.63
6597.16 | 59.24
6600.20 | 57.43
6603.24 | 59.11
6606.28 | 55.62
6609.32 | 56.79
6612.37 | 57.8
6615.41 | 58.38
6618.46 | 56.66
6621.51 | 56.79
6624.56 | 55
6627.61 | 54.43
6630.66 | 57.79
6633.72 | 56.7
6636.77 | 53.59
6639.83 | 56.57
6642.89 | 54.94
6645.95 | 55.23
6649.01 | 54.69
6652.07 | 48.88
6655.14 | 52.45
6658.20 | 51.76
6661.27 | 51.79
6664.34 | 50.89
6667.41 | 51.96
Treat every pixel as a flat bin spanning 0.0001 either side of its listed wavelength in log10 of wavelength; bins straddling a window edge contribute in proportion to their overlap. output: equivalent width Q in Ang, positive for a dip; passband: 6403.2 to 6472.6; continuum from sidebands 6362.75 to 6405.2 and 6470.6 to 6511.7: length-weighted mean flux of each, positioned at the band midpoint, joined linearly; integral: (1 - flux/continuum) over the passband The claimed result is -2.4 Ang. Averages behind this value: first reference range 48.6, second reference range 56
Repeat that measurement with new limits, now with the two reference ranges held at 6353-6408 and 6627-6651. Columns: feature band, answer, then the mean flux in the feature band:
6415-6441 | -1.54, 53.2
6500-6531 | -3.62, 58.5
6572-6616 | -2.36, 57.2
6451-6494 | -3.79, 55.9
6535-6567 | -3.54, 59.1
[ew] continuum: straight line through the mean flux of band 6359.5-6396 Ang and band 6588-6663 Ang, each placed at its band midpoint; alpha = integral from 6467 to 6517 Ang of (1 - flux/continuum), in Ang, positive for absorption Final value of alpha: -4.60 Ang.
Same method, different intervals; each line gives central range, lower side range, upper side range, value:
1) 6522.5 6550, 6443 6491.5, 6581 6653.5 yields -2.0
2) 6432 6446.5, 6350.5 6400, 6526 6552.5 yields -0.1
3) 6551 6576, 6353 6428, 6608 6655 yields -1.7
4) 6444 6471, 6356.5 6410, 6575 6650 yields -1.6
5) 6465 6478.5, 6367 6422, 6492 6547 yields -0.6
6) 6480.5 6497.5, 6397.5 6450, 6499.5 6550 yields 0.8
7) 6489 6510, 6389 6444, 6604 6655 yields -0.4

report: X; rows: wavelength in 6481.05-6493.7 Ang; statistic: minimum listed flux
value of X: 54.2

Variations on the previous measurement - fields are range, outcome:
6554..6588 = 55.39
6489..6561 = 47.01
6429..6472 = 47.79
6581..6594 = 56.83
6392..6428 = 45.9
